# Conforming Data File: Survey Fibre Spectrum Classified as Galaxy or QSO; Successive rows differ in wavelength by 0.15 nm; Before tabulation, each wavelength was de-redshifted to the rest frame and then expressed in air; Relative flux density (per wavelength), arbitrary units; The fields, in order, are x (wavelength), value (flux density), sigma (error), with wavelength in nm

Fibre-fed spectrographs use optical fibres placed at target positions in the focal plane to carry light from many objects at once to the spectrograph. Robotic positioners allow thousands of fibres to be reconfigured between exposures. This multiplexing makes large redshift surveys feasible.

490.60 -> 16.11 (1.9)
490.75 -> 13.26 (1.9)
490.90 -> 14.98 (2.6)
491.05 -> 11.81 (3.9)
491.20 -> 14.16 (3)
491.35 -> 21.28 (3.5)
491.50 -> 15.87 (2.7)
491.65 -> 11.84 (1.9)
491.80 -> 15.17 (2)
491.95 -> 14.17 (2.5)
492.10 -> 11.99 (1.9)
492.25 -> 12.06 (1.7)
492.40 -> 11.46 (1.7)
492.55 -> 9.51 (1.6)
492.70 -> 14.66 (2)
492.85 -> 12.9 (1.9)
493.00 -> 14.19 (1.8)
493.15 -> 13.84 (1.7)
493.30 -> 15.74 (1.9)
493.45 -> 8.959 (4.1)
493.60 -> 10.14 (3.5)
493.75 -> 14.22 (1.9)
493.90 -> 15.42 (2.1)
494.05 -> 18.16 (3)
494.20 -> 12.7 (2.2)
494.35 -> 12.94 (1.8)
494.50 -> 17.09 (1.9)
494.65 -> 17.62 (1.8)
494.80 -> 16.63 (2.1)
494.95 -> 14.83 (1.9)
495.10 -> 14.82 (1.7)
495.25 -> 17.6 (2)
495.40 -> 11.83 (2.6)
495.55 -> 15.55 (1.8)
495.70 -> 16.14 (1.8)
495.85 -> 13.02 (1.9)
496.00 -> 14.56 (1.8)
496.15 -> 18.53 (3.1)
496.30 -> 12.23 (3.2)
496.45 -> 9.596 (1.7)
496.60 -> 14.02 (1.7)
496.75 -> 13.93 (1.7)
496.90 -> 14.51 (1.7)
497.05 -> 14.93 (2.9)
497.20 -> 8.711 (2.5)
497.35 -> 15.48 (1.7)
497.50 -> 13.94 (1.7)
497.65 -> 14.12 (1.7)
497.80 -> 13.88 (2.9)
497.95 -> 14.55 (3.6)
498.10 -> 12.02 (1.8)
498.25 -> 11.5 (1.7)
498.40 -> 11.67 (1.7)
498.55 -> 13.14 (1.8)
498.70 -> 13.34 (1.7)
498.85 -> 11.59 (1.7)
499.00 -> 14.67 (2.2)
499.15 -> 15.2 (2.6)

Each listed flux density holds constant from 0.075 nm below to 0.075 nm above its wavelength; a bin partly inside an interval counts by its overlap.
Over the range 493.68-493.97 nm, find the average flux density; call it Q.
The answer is 14.8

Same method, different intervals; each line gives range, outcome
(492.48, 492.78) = 12.1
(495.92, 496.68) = 13.8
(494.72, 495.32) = 16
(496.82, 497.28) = 12.8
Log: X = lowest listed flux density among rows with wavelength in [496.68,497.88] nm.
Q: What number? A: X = 8.711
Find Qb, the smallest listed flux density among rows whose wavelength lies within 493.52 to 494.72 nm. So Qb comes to 10.14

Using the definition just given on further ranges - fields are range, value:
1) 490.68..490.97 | 13.26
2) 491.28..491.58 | 15.87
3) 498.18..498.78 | 11.5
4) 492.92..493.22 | 13.84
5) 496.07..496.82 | 9.596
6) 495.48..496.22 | 13.02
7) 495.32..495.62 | 11.83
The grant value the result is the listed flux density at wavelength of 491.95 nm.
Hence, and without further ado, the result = 14.17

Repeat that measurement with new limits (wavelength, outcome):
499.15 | 15.2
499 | 14.67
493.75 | 14.22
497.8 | 13.88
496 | 14.56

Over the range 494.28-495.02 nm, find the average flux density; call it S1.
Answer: 15.8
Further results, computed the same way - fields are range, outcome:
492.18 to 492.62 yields 11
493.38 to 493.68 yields 9.64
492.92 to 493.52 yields 13.2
